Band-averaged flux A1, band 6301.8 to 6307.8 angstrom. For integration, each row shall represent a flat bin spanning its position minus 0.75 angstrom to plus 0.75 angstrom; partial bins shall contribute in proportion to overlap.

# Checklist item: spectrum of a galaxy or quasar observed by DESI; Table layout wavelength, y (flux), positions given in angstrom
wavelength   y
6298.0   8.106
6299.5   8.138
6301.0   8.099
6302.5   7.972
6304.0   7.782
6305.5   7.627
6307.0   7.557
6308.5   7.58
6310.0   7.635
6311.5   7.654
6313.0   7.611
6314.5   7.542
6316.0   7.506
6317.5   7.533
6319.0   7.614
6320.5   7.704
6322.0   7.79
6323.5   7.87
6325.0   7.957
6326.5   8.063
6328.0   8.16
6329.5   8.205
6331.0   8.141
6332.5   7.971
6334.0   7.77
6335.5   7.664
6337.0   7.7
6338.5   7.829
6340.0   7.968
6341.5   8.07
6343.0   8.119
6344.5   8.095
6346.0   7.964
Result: 7.73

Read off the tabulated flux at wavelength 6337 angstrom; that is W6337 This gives 7.7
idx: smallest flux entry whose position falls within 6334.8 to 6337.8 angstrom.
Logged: 7.664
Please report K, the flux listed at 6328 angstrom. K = 8.16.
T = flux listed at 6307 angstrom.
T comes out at 7.557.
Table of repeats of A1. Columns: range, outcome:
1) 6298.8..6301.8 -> 8.12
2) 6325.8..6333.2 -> 8.11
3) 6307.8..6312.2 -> 7.62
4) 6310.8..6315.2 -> 7.6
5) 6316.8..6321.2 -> 7.62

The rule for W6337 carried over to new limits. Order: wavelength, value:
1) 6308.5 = 7.58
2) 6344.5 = 8.095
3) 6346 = 7.964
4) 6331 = 8.141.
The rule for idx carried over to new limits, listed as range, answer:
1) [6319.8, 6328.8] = 7.704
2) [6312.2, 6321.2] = 7.506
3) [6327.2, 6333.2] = 7.971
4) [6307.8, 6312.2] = 7.58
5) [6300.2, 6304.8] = 7.782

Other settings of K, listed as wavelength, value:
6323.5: 7.87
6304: 7.782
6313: 7.611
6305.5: 7.627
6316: 7.506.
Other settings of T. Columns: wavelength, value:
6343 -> 8.119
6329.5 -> 8.205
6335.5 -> 7.664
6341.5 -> 8.07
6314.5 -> 7.542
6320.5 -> 7.704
